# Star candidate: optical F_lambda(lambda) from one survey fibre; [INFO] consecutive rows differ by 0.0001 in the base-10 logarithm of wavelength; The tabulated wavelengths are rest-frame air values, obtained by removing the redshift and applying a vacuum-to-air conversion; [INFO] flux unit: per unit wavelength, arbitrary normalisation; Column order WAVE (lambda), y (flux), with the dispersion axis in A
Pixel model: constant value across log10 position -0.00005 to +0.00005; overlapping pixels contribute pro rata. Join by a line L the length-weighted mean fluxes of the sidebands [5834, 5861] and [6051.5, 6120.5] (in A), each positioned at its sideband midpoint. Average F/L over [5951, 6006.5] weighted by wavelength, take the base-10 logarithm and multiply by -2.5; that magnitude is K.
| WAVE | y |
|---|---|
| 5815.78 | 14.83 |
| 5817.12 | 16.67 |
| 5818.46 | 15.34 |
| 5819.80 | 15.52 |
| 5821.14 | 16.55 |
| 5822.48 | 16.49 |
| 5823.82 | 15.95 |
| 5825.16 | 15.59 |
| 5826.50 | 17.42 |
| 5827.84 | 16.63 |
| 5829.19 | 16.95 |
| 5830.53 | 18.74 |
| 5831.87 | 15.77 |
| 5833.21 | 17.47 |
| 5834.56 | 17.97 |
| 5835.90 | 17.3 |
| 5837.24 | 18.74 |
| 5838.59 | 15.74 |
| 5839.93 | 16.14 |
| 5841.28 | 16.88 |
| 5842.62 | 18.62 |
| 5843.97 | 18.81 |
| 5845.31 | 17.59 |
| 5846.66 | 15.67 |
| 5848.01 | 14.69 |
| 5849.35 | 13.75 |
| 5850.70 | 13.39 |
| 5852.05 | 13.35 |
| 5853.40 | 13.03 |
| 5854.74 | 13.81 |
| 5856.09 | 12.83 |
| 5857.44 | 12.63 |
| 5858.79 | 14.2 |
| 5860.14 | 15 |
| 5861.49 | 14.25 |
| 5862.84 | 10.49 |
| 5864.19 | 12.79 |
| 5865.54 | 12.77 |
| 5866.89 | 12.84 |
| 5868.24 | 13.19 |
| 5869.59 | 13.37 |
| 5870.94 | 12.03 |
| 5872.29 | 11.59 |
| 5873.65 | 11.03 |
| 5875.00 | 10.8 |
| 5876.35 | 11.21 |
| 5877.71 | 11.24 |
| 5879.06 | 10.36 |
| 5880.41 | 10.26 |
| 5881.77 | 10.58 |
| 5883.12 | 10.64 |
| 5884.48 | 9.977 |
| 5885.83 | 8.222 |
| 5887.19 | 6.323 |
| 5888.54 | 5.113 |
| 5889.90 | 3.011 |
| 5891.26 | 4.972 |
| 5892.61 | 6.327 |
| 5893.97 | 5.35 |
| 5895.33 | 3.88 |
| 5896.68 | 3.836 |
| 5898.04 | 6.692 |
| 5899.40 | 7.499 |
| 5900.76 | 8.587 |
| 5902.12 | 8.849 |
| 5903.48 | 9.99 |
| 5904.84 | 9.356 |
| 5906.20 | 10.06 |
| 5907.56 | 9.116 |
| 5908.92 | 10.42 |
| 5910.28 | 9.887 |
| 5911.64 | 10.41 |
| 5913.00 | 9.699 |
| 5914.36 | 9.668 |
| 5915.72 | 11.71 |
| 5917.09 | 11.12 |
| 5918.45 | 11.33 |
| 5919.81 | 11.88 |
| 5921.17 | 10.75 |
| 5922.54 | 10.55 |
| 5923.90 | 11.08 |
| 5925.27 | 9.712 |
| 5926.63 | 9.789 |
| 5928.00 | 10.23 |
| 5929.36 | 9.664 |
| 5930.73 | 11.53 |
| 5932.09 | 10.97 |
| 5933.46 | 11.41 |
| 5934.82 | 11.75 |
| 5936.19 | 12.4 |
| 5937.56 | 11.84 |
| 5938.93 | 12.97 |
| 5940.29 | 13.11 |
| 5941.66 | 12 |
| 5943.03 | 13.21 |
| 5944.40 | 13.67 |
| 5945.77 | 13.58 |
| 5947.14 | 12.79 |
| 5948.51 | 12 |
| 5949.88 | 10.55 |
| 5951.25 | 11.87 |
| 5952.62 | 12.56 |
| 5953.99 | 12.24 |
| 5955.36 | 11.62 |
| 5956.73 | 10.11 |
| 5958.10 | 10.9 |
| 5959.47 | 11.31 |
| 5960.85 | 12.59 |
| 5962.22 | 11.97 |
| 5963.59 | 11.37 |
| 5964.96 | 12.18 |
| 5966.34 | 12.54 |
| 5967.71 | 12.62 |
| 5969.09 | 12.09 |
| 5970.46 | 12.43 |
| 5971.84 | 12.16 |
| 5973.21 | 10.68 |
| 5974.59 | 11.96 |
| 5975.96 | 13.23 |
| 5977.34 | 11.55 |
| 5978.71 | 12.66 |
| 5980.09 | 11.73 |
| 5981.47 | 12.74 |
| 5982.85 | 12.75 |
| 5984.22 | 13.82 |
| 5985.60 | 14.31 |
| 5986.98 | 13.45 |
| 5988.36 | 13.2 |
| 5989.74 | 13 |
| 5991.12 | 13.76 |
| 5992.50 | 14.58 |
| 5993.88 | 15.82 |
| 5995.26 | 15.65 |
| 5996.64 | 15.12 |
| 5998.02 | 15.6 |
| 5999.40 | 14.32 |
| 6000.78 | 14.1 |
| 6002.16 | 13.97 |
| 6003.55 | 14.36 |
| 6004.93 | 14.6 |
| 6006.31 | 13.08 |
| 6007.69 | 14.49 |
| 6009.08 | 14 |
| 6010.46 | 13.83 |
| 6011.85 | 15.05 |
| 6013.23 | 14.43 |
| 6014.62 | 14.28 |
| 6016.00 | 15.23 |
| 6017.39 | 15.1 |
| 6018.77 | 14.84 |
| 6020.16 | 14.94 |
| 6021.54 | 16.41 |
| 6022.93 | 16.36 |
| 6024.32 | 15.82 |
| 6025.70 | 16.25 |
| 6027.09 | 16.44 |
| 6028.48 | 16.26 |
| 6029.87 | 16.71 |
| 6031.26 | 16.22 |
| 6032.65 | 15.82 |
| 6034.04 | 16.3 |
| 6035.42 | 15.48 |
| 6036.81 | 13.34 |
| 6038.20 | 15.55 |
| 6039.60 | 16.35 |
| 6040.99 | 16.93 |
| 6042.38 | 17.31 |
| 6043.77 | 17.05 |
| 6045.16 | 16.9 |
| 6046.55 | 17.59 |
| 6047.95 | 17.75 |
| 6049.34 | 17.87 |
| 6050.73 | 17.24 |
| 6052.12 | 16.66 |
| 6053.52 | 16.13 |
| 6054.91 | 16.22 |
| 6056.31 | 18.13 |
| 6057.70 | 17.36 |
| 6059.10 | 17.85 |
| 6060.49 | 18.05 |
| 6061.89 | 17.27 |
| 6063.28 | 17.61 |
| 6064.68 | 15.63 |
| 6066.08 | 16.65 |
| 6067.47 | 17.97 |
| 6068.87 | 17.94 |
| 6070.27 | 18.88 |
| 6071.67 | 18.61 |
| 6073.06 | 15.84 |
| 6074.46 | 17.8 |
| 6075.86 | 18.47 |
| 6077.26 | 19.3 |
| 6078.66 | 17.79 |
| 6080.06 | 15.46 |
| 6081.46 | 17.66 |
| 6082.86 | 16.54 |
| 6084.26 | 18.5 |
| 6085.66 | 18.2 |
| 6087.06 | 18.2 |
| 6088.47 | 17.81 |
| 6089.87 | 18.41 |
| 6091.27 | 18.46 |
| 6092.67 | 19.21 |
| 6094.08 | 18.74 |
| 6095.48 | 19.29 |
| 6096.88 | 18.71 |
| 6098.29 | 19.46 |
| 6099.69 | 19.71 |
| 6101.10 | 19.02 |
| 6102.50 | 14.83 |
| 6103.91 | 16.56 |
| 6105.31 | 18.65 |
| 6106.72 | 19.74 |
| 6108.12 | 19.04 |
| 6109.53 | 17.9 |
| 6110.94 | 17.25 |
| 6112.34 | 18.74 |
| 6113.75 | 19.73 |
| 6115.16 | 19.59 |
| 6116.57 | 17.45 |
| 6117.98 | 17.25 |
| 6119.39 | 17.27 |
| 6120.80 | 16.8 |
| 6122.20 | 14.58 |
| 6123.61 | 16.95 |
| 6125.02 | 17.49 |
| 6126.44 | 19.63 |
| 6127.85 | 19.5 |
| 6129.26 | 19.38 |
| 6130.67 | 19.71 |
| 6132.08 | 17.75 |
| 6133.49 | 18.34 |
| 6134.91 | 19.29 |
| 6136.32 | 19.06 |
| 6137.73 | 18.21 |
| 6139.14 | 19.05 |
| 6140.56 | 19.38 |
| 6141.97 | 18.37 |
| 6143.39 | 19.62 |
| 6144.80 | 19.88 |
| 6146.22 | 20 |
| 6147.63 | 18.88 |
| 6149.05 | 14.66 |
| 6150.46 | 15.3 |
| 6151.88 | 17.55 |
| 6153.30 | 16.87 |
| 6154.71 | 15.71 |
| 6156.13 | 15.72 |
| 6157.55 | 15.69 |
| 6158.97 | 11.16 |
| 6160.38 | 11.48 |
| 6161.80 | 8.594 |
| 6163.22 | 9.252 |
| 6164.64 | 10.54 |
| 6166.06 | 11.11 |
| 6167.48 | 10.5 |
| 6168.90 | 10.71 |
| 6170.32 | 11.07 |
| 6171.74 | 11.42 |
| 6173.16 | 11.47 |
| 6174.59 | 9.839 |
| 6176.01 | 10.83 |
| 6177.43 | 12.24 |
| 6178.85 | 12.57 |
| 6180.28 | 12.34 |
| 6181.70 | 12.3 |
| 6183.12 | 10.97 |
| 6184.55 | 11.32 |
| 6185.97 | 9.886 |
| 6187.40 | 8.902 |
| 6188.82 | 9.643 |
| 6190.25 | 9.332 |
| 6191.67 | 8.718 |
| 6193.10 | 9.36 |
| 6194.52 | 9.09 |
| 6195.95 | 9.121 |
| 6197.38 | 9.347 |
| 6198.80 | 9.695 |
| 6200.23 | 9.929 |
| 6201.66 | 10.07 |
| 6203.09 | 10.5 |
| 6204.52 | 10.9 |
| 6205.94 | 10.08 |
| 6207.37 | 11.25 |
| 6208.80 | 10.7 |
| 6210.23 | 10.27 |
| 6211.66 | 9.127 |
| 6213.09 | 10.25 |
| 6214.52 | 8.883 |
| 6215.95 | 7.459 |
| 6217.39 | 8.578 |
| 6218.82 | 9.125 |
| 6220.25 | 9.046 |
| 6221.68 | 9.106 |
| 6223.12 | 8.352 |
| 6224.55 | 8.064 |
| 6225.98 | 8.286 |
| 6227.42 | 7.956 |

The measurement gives 0.28 mag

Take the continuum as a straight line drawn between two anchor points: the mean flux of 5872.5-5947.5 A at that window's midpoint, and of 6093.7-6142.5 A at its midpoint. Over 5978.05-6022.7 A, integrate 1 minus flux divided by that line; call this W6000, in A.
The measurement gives -2.3 A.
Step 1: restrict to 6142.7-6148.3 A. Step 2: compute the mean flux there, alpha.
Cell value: 19.6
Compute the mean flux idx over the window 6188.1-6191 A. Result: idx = 9.49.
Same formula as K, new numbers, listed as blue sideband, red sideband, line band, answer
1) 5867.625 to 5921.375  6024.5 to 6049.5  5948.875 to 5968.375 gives 0.06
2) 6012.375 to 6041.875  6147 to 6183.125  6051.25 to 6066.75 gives -0.14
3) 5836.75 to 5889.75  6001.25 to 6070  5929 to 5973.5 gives 0.20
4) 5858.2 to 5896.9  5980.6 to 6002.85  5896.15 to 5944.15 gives 0.11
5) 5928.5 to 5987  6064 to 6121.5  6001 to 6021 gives 0.00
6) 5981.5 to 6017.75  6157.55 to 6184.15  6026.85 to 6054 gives -0.22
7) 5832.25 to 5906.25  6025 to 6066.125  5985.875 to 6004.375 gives 0.07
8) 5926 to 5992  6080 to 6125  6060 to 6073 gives -0.06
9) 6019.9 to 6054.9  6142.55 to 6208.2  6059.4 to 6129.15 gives -0.23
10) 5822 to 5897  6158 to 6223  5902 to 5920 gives 0.21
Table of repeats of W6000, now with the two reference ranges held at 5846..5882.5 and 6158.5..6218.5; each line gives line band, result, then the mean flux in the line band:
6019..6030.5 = -4.7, 16.1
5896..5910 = 4.4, 8.48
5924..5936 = 1.4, 10.7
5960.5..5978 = -0.4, 12.1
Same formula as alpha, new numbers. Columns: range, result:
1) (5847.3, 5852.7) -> 13.8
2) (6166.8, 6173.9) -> 11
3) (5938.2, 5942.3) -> 12.7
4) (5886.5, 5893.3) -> 5.15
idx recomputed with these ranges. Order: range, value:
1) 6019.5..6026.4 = 16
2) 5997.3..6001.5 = 14.7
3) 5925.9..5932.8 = 10.4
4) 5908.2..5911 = 10.2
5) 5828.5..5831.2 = 17.8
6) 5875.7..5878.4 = 11.2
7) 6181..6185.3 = 11.5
